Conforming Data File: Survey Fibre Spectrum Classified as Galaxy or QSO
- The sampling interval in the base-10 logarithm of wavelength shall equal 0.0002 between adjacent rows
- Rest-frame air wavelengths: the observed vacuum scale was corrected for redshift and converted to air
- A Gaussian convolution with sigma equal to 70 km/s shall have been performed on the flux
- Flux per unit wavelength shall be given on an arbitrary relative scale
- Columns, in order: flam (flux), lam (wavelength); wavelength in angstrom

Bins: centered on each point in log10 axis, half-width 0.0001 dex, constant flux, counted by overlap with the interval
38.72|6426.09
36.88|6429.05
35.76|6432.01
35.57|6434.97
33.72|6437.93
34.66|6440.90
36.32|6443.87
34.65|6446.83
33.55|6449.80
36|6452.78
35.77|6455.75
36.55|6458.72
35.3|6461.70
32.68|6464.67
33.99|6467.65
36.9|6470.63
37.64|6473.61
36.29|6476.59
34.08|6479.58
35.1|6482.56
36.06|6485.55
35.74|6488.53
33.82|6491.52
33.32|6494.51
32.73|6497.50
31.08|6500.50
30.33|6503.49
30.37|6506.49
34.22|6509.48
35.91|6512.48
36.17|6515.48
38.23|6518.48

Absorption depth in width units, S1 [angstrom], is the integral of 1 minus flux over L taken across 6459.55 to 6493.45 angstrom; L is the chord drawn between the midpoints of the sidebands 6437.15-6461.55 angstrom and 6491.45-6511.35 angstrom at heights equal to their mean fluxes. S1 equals -1.6 angstrom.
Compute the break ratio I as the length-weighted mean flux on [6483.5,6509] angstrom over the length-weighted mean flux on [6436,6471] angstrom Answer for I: 0.95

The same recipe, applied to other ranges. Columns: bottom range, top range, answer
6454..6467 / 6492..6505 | 0.91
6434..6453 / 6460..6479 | 1.02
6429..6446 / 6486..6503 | 0.94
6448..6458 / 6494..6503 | 0.91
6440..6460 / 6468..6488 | 1.01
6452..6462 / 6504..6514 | 0.92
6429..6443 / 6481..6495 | 0.99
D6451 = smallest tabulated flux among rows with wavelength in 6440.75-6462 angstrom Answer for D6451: 33.55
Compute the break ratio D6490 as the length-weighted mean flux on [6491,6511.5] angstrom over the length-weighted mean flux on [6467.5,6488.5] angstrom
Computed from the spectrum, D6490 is 0.9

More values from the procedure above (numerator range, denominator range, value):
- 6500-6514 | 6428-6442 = 0.92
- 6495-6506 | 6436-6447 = 0.90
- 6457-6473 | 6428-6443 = 1.00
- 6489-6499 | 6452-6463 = 0.93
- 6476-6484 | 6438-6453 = 1.01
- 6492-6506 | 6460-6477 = 0.90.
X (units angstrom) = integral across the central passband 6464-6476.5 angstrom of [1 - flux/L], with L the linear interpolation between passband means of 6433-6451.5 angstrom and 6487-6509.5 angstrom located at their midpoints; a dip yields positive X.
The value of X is -0.7 angstrom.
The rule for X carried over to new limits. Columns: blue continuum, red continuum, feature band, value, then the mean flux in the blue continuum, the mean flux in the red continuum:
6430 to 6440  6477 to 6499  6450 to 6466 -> -0.1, 35.1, 34.5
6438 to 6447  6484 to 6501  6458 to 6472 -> -0.2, 35.1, 33.9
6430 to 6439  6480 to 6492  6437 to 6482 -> 0.0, 35.2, 35.2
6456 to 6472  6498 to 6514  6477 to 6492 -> -0.6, 35.1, 32.4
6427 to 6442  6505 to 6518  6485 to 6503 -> 0.6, 35.5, 34.5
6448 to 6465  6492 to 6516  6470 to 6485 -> -0.8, 35.1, 32.9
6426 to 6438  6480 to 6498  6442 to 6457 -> 0.2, 36.1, 34.6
